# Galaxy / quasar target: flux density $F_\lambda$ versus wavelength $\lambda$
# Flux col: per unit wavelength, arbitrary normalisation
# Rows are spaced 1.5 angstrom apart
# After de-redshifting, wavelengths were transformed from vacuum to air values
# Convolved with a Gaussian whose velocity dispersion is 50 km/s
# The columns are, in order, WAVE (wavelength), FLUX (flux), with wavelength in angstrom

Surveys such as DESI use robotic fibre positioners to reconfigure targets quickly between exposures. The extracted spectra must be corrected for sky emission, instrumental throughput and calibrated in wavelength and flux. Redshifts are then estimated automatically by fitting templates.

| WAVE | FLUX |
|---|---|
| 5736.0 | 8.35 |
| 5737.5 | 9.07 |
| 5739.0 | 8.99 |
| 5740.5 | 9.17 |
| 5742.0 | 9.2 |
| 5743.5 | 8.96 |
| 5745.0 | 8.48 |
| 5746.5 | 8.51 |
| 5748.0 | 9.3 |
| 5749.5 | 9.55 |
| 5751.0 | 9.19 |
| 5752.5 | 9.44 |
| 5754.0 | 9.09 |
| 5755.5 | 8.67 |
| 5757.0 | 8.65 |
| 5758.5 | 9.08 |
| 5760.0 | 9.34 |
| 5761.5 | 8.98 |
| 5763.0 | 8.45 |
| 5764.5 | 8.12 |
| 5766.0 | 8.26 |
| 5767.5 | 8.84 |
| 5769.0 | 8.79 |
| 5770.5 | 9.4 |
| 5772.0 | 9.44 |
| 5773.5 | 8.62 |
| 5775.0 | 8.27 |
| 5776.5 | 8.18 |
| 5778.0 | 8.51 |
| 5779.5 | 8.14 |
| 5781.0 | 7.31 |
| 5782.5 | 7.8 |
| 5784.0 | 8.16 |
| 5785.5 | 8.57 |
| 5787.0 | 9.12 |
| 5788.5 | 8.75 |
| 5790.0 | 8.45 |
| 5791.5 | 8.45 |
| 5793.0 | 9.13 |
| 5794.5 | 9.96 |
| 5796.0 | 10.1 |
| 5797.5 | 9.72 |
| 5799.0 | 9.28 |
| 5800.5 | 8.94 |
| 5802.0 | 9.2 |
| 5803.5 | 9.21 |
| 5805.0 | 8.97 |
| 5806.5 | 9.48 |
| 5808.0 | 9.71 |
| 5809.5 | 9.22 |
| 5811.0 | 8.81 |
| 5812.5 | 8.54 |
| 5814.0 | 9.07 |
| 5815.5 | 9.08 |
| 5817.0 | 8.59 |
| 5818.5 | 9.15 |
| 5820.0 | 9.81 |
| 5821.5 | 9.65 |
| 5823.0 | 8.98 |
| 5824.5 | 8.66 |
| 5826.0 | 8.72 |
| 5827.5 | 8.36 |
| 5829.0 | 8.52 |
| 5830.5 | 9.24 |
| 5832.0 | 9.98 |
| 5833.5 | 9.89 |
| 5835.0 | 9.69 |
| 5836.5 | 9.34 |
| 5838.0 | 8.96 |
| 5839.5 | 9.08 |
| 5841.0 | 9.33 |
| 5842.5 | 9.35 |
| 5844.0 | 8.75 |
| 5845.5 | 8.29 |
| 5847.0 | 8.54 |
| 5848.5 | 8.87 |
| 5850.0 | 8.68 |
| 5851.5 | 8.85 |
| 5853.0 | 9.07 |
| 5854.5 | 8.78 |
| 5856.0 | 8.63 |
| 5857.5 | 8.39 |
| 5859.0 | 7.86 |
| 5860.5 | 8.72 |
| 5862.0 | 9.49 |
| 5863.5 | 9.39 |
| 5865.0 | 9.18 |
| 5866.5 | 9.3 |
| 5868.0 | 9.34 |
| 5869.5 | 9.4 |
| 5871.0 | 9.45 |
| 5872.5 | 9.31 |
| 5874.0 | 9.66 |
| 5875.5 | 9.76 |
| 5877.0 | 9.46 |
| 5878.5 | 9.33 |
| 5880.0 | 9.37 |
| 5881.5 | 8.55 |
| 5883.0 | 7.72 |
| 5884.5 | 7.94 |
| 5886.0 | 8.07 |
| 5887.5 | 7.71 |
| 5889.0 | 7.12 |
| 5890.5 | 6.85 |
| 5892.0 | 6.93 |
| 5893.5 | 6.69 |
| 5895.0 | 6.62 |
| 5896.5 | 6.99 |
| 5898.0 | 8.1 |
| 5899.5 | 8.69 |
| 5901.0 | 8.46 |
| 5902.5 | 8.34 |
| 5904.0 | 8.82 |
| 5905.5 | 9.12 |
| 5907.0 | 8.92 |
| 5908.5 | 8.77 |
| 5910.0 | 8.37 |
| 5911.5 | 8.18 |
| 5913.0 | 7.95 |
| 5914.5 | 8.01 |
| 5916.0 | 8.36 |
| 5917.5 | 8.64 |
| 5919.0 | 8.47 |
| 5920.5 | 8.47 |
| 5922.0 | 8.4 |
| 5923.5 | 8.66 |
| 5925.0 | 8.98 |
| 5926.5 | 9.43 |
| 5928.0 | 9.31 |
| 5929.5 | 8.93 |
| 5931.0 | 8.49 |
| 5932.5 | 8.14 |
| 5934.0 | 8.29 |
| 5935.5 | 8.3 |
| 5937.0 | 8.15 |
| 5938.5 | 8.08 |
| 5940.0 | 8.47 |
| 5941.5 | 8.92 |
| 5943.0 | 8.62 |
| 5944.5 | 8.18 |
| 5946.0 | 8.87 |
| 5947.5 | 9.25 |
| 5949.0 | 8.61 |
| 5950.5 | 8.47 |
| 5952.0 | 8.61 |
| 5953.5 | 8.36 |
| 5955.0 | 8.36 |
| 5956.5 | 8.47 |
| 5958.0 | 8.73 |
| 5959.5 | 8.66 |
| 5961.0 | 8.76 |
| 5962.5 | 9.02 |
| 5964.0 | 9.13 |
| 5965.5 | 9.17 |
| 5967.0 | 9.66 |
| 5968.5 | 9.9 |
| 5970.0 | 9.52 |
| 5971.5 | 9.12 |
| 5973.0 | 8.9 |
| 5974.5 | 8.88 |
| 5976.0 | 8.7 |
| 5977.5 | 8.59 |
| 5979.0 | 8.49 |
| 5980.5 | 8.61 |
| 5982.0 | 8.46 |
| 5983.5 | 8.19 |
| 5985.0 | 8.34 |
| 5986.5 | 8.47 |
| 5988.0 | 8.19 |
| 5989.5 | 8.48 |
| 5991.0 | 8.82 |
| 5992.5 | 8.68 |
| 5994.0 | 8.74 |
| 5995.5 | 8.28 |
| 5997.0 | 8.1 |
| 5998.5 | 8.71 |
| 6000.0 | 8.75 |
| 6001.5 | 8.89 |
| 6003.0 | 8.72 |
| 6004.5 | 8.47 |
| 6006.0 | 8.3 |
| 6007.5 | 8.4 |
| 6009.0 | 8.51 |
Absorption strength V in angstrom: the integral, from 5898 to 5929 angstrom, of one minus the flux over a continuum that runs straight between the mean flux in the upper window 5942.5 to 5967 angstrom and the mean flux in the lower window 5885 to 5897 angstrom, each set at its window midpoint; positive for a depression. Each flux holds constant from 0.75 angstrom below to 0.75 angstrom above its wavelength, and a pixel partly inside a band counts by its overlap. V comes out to -3.7 angstrom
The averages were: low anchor 7.14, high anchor 8.73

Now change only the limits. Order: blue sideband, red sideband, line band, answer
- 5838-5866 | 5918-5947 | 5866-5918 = 1.93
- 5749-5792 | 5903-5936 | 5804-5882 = -4.13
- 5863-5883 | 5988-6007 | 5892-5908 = 1.92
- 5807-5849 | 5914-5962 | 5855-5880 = -0.75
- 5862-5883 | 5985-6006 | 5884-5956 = 5.55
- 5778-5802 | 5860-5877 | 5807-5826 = -0.22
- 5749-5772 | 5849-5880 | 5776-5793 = 1.18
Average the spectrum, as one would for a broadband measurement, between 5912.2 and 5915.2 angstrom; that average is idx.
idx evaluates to 7.98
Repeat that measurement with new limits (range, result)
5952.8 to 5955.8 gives 8.36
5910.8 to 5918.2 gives 8.23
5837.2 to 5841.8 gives 9.13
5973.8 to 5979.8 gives 8.66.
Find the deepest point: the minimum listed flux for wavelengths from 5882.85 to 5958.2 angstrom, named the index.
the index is 6.62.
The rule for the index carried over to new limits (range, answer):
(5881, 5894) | 6.69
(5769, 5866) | 7.31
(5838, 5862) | 7.86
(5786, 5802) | 8.45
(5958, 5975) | 8.66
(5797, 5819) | 8.54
